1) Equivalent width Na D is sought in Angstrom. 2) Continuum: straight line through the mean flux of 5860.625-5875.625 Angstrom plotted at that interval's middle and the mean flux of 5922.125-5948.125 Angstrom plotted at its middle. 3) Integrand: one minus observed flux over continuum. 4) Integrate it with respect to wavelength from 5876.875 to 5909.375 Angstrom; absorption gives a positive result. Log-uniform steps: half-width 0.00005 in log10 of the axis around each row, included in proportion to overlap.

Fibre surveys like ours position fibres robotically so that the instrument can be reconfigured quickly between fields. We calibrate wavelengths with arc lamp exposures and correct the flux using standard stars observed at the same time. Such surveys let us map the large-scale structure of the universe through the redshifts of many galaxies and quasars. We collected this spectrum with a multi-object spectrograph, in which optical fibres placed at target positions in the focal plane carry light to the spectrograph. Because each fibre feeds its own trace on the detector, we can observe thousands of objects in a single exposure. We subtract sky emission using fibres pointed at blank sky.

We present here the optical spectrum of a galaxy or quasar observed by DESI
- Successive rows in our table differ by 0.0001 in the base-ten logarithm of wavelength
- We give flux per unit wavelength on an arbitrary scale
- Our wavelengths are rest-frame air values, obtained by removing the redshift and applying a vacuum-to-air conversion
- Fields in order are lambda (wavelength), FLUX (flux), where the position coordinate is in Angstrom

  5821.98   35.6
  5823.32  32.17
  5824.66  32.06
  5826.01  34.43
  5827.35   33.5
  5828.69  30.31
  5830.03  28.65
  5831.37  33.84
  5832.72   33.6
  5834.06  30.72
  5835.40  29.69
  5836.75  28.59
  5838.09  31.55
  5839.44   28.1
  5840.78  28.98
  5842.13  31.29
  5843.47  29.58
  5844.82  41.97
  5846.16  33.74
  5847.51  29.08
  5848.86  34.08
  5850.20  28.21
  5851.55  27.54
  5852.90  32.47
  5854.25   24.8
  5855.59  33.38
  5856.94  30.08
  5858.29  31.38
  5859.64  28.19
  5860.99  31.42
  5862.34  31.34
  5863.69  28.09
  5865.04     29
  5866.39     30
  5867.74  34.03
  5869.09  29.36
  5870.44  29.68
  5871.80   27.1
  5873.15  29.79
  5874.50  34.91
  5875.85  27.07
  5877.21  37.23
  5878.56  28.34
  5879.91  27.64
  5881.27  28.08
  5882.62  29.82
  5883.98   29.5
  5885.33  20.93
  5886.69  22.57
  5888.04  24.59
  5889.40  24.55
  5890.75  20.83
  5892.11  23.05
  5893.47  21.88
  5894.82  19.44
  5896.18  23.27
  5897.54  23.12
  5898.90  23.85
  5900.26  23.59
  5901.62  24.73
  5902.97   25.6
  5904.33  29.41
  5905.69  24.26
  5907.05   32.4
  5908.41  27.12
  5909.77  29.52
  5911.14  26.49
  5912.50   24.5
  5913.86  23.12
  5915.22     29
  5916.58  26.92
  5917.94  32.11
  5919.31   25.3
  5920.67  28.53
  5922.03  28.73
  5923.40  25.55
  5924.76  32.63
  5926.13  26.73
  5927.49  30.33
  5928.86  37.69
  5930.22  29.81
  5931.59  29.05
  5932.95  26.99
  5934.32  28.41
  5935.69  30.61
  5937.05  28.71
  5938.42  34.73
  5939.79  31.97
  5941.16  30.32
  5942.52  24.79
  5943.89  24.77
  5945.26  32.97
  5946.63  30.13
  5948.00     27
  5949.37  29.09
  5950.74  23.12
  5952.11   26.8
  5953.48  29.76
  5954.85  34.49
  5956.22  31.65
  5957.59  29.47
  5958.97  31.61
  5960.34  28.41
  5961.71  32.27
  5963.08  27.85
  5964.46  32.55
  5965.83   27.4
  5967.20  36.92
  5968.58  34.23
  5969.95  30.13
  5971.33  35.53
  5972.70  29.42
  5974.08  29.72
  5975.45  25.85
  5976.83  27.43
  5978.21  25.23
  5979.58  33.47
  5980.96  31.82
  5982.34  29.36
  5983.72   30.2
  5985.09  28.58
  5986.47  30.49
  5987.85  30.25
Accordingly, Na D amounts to 4.9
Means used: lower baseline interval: 30.3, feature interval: 25.6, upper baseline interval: 29.7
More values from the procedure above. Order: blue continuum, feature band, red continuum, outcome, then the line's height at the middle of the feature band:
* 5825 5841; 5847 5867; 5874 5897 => -0.8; 28.8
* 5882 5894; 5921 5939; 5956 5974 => -1.2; 28.1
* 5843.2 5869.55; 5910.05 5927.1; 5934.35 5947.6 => 1.4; 30.1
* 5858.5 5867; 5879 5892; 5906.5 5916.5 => 1.5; 28.6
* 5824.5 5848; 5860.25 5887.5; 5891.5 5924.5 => -0.5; 28.7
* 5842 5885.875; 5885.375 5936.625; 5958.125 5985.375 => 6.3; 30.3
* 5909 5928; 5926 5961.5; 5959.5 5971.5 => 0.1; 29.8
